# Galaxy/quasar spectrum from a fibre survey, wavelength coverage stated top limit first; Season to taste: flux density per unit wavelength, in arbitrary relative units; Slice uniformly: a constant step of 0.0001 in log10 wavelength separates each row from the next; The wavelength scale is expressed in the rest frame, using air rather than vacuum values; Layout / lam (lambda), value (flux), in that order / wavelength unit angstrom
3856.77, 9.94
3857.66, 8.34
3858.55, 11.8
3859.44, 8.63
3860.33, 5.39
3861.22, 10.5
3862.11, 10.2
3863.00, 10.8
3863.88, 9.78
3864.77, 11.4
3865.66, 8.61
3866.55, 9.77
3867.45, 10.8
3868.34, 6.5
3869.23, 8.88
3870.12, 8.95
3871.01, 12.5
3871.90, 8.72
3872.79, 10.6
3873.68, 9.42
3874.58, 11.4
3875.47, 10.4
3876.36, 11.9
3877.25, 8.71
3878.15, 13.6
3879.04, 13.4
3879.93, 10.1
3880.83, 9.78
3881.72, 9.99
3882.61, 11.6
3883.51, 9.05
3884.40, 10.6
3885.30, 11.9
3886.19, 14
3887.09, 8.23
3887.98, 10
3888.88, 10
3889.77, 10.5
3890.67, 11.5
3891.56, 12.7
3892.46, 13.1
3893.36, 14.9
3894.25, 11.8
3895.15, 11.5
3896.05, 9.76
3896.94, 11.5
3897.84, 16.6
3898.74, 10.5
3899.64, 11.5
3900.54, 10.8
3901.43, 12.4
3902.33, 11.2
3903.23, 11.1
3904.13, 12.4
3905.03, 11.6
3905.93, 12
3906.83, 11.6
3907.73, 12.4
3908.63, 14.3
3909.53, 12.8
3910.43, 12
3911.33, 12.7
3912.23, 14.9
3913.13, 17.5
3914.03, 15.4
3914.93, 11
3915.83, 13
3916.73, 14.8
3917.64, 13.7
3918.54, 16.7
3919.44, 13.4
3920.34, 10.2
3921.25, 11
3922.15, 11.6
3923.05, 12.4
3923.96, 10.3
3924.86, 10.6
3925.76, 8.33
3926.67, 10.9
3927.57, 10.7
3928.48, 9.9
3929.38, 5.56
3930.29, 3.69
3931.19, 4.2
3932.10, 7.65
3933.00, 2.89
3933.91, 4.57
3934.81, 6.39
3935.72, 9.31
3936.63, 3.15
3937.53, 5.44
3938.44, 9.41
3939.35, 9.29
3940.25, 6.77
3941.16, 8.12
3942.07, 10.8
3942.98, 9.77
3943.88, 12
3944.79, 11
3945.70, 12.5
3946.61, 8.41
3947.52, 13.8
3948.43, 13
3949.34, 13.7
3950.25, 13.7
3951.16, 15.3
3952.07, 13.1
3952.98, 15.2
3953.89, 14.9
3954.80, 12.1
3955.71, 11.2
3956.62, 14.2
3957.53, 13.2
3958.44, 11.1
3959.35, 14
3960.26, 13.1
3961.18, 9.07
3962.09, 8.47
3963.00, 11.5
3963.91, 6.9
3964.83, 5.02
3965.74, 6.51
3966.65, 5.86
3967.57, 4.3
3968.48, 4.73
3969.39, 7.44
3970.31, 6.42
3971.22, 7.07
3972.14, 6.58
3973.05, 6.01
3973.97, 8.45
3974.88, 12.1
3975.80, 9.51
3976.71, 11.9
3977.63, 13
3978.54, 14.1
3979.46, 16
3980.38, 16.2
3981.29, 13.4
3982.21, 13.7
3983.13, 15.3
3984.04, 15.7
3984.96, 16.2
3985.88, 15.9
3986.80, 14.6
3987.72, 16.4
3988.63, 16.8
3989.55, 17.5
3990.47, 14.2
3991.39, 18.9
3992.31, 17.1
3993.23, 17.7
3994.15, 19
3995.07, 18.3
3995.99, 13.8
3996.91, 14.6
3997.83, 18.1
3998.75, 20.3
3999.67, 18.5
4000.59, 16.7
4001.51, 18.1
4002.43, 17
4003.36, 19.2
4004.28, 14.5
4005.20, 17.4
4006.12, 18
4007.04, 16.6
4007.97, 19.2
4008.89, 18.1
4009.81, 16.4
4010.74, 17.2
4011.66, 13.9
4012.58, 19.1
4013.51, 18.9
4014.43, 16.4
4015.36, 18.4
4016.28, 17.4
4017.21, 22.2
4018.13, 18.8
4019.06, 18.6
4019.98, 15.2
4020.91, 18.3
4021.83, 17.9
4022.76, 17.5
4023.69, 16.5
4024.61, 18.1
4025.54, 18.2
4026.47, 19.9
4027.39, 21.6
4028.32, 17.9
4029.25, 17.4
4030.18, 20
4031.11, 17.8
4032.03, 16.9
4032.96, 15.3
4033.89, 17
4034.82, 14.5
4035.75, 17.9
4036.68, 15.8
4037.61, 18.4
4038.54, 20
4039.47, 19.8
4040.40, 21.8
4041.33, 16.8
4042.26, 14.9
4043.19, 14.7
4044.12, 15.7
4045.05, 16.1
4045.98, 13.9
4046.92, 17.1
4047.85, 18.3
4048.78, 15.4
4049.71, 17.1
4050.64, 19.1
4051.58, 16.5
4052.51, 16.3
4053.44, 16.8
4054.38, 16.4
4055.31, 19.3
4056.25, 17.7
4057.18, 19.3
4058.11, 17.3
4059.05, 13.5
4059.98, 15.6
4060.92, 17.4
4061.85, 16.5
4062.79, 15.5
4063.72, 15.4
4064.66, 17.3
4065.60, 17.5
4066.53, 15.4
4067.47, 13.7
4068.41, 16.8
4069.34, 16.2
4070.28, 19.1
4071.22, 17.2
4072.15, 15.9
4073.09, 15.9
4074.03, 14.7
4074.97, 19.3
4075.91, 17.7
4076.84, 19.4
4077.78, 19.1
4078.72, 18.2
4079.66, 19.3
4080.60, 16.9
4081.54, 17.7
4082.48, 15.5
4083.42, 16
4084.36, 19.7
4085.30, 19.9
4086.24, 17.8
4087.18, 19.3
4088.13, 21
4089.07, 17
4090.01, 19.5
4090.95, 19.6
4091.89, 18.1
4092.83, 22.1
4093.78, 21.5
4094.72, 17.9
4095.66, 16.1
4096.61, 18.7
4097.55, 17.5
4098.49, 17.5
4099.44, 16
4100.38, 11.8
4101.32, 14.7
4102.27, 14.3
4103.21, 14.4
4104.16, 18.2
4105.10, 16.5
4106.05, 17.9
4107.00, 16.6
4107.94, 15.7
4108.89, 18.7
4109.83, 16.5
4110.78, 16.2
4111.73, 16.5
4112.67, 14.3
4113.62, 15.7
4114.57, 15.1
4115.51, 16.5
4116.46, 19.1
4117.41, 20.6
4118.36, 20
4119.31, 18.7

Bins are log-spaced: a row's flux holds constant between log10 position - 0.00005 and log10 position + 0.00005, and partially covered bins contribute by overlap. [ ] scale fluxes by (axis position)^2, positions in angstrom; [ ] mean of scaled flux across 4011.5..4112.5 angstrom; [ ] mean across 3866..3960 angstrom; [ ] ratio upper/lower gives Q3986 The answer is 1.7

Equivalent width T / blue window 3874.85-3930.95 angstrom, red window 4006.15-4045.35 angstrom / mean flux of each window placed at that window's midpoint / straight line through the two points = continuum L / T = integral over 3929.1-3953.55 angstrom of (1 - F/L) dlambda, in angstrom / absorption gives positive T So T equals 7.8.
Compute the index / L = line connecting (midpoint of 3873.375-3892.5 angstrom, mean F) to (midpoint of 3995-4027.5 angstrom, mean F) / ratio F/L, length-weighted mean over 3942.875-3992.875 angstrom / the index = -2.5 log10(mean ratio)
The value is 0.275 mag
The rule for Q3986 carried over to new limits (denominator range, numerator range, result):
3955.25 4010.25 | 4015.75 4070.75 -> 1.31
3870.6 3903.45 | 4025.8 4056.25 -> 1.67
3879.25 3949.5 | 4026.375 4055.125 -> 1.70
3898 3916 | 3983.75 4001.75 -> 1.40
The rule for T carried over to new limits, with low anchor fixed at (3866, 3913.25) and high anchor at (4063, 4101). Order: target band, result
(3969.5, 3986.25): 2.7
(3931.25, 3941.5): 5.1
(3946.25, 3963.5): 1.2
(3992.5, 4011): -3.0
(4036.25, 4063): -0.7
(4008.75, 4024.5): -2.2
